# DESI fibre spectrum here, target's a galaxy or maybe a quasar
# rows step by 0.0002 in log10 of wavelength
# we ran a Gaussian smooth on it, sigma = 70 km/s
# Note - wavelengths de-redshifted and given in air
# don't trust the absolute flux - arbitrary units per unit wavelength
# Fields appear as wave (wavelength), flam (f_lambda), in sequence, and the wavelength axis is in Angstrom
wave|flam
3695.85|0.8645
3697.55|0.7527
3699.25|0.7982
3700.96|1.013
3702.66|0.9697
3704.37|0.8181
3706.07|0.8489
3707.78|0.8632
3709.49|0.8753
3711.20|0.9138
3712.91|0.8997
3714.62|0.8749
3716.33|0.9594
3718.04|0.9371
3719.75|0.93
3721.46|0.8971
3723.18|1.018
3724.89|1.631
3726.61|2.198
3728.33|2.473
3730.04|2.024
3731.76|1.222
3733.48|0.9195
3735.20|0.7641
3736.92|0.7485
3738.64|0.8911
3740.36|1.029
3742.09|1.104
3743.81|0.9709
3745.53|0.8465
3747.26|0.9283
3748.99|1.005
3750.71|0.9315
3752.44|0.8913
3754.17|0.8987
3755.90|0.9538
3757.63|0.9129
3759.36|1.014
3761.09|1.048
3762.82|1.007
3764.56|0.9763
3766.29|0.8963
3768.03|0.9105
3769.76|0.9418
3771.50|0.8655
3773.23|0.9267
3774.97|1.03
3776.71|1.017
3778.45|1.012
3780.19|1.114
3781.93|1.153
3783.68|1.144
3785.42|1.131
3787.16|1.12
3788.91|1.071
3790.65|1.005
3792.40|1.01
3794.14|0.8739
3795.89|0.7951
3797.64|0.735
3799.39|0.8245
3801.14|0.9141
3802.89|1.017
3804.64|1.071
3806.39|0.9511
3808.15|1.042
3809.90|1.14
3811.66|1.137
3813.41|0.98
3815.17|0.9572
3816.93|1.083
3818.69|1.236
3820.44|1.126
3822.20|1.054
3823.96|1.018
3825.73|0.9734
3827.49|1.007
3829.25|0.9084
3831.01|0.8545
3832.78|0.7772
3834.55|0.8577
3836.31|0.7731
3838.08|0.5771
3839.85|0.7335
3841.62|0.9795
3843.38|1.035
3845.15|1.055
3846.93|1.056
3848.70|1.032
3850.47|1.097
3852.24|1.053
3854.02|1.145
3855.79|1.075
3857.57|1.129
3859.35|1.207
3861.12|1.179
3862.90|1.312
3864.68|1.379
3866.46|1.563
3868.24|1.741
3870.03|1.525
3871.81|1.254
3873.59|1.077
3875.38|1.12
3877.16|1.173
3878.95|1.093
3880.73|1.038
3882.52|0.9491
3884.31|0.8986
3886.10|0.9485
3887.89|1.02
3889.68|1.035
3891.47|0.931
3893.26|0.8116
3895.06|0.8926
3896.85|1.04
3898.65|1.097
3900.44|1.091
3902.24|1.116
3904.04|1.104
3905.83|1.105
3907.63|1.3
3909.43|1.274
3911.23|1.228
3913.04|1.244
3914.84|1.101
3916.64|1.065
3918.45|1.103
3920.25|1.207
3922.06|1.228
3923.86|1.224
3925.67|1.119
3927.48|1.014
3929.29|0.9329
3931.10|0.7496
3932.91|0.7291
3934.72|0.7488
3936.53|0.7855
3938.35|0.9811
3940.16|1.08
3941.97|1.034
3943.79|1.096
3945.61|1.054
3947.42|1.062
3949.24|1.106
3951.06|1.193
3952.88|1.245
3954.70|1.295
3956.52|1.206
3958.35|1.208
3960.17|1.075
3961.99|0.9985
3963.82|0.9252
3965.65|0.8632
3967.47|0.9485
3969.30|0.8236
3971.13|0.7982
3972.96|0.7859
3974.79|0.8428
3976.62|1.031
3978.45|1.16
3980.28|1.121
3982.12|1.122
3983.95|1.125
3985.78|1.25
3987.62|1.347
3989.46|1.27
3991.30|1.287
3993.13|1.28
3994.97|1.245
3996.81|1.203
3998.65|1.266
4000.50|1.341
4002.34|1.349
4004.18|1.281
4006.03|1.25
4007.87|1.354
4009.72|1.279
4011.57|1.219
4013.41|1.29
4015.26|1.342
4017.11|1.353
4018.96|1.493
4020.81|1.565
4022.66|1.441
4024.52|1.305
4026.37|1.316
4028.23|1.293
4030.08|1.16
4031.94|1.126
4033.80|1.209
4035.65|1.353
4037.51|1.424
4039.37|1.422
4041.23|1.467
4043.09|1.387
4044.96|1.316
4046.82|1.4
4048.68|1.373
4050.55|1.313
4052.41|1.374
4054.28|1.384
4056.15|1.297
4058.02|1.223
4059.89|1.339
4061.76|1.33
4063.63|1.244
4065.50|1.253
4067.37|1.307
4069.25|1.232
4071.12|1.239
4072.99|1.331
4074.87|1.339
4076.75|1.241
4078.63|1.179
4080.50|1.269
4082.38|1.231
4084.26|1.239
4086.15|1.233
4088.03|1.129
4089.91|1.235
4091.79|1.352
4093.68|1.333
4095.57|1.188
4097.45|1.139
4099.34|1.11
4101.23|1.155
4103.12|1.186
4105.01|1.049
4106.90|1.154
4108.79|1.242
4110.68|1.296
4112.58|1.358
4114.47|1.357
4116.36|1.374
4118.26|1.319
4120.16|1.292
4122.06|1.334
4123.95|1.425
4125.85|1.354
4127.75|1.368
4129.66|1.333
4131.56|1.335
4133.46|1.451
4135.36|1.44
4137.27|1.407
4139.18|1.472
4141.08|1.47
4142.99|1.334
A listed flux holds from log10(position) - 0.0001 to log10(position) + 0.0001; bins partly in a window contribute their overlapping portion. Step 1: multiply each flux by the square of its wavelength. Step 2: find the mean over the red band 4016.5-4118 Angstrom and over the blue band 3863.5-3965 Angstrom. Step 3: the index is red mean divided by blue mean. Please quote 1.27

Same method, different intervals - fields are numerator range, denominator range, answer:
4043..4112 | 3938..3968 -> 1.24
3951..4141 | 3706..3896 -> 1.36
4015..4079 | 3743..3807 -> 1.57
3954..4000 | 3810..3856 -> 1.20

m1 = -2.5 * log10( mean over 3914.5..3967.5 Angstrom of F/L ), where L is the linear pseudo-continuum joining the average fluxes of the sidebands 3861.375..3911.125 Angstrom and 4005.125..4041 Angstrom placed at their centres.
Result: 0.16 mag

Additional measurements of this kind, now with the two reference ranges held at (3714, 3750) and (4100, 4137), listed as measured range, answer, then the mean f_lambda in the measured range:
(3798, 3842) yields 0.24 mag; 0.956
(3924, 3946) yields 0.29 mag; 0.951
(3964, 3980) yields 0.34 mag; 0.916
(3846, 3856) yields 0.12 mag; 1.08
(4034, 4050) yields -0.09 mag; 1.38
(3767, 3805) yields 0.20 mag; 0.984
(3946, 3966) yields 0.12 mag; 1.11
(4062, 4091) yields 0.04 mag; 1.25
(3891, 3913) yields 0.13 mag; 1.09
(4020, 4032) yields -0.04 mag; 1.33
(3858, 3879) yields -0.08 mag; 1.31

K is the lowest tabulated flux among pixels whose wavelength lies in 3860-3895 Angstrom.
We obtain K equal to 0.8116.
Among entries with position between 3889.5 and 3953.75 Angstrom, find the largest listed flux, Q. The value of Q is 1.3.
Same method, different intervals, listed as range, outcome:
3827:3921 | 1.741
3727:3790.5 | 2.473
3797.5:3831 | 1.236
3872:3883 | 1.173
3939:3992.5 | 1.347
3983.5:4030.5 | 1.565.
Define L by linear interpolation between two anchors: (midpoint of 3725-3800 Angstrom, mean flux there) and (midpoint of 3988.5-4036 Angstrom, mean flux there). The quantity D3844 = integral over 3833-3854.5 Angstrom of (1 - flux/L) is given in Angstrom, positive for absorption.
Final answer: 3.8 Angstrom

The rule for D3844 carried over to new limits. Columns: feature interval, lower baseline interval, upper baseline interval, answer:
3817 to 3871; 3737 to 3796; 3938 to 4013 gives -2.21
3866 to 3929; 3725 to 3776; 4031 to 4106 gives 2.30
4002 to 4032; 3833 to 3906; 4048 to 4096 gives -2.47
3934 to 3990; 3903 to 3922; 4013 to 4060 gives 8.68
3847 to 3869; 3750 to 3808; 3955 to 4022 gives -3.77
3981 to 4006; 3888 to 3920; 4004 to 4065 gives -0.03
